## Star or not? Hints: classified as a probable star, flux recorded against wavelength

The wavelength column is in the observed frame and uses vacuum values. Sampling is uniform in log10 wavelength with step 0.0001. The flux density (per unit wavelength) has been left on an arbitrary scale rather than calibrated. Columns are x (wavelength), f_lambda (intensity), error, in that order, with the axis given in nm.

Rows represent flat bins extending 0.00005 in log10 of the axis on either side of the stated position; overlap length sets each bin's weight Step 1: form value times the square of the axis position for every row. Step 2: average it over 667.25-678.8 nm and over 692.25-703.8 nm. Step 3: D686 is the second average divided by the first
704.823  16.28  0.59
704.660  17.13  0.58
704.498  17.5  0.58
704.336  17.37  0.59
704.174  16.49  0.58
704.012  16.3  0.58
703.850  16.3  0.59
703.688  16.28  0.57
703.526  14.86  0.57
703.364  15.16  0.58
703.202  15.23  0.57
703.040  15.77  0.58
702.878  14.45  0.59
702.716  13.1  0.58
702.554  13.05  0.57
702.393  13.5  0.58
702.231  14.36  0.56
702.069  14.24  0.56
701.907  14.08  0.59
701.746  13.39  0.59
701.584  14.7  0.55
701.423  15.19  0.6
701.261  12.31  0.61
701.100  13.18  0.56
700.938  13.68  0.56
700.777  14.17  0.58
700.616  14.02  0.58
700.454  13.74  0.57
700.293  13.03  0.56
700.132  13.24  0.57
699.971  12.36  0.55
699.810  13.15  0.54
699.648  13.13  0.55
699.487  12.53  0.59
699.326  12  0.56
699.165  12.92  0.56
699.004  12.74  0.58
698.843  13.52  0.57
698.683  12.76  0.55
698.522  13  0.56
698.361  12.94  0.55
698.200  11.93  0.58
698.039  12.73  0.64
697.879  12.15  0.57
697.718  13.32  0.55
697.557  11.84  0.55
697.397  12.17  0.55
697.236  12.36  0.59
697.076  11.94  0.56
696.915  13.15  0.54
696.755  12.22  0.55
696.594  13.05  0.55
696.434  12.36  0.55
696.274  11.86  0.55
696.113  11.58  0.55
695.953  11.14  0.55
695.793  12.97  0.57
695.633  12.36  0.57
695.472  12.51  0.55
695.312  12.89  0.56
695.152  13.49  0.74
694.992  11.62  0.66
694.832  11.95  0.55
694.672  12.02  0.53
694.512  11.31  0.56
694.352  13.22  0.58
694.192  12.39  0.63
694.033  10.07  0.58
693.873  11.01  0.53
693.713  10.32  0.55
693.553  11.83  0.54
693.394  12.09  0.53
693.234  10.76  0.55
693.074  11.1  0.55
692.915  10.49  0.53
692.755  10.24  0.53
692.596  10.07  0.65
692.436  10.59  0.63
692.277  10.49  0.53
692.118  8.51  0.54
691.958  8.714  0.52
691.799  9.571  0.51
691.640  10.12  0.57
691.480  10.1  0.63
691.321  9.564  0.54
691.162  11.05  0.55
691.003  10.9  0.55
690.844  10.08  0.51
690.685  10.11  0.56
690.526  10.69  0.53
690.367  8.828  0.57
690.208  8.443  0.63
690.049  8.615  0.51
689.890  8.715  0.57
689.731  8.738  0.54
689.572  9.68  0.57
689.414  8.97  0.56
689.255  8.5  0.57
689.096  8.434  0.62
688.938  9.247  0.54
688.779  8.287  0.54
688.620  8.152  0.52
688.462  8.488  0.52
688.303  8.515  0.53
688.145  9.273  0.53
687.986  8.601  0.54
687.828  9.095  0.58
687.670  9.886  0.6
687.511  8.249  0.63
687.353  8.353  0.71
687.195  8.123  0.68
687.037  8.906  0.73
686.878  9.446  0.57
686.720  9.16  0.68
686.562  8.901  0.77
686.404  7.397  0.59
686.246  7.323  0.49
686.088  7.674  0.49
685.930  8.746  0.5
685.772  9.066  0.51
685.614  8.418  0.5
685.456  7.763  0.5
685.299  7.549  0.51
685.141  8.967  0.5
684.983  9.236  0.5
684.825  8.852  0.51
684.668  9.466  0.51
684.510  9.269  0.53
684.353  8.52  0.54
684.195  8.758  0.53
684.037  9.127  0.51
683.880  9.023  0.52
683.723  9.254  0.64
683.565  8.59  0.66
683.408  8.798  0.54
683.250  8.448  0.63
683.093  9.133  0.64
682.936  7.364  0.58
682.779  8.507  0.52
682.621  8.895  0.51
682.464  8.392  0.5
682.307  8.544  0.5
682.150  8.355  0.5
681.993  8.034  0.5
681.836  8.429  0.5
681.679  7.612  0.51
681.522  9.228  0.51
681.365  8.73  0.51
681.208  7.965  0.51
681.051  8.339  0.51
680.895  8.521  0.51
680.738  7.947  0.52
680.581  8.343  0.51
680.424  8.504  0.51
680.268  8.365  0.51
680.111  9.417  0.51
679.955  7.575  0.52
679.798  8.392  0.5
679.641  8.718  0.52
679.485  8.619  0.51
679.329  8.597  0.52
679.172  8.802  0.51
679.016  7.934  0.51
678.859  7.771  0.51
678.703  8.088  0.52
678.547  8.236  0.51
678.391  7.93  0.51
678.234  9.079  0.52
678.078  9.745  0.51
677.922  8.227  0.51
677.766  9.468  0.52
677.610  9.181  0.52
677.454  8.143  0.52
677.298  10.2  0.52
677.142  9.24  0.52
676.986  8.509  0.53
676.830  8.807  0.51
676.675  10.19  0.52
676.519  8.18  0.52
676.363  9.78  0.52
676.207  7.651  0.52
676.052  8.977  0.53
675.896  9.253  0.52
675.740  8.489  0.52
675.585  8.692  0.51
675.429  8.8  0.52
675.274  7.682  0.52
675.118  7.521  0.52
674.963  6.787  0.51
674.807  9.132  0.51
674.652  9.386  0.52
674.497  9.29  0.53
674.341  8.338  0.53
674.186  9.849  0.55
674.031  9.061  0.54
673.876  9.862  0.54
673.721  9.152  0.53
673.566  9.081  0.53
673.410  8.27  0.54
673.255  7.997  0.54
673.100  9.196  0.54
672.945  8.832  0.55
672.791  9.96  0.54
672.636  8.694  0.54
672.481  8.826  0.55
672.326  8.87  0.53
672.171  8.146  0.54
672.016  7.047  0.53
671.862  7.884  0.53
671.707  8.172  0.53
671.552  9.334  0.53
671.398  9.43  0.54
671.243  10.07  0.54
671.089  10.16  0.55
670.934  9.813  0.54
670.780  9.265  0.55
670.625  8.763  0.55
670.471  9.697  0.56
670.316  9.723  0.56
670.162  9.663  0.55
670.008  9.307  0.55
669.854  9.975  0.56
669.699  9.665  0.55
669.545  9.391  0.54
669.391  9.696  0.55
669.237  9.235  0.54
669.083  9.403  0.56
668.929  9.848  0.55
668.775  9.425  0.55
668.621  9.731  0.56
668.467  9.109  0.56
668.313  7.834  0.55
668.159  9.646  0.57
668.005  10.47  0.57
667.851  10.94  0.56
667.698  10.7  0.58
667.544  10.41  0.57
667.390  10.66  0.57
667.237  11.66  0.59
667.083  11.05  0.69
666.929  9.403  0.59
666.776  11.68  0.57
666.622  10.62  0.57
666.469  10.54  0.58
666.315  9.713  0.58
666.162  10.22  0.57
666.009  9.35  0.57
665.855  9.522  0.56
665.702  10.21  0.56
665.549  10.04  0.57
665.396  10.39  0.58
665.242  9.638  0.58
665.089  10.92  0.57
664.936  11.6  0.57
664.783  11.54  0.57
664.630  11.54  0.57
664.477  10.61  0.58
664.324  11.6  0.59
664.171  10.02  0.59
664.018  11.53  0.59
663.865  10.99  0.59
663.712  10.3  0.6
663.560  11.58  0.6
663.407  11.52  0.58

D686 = 1.5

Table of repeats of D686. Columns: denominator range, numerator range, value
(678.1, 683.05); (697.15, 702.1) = 1.65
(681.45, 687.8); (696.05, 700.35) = 1.52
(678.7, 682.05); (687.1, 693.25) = 1.15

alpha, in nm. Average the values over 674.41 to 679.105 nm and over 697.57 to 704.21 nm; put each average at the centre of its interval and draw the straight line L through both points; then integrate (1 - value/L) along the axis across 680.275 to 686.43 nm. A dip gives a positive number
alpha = 0.951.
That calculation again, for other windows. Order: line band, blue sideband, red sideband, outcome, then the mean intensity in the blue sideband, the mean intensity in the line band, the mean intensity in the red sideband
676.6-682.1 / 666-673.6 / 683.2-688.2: 0.266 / 9.53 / 8.59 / 8.69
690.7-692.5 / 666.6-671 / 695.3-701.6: 0.320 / 9.88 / 9.97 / 12.8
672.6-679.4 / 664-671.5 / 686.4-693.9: 0.759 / 10.1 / 8.77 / 9.5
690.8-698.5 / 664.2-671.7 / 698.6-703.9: 0.928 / 10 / 11.5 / 13.8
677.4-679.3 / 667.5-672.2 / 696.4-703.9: 0.358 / 9.42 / 8.55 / 13.4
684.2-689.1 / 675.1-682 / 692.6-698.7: 0.753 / 8.59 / 8.63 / 12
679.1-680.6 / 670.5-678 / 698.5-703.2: 0.200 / 8.87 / 8.54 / 13.5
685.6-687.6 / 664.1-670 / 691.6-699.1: 0.500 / 10.2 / 8.45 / 11.7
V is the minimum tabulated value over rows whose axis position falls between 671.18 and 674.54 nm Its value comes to 7.047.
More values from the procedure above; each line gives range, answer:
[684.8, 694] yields 7.323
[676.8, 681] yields 7.575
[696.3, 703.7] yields 11.84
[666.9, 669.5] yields 7.834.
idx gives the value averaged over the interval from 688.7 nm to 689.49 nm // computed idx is 8.68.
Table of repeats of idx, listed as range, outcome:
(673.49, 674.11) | 9.3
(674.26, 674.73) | 9.02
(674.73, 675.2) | 7.8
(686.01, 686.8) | 8.1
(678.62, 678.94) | 7.93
